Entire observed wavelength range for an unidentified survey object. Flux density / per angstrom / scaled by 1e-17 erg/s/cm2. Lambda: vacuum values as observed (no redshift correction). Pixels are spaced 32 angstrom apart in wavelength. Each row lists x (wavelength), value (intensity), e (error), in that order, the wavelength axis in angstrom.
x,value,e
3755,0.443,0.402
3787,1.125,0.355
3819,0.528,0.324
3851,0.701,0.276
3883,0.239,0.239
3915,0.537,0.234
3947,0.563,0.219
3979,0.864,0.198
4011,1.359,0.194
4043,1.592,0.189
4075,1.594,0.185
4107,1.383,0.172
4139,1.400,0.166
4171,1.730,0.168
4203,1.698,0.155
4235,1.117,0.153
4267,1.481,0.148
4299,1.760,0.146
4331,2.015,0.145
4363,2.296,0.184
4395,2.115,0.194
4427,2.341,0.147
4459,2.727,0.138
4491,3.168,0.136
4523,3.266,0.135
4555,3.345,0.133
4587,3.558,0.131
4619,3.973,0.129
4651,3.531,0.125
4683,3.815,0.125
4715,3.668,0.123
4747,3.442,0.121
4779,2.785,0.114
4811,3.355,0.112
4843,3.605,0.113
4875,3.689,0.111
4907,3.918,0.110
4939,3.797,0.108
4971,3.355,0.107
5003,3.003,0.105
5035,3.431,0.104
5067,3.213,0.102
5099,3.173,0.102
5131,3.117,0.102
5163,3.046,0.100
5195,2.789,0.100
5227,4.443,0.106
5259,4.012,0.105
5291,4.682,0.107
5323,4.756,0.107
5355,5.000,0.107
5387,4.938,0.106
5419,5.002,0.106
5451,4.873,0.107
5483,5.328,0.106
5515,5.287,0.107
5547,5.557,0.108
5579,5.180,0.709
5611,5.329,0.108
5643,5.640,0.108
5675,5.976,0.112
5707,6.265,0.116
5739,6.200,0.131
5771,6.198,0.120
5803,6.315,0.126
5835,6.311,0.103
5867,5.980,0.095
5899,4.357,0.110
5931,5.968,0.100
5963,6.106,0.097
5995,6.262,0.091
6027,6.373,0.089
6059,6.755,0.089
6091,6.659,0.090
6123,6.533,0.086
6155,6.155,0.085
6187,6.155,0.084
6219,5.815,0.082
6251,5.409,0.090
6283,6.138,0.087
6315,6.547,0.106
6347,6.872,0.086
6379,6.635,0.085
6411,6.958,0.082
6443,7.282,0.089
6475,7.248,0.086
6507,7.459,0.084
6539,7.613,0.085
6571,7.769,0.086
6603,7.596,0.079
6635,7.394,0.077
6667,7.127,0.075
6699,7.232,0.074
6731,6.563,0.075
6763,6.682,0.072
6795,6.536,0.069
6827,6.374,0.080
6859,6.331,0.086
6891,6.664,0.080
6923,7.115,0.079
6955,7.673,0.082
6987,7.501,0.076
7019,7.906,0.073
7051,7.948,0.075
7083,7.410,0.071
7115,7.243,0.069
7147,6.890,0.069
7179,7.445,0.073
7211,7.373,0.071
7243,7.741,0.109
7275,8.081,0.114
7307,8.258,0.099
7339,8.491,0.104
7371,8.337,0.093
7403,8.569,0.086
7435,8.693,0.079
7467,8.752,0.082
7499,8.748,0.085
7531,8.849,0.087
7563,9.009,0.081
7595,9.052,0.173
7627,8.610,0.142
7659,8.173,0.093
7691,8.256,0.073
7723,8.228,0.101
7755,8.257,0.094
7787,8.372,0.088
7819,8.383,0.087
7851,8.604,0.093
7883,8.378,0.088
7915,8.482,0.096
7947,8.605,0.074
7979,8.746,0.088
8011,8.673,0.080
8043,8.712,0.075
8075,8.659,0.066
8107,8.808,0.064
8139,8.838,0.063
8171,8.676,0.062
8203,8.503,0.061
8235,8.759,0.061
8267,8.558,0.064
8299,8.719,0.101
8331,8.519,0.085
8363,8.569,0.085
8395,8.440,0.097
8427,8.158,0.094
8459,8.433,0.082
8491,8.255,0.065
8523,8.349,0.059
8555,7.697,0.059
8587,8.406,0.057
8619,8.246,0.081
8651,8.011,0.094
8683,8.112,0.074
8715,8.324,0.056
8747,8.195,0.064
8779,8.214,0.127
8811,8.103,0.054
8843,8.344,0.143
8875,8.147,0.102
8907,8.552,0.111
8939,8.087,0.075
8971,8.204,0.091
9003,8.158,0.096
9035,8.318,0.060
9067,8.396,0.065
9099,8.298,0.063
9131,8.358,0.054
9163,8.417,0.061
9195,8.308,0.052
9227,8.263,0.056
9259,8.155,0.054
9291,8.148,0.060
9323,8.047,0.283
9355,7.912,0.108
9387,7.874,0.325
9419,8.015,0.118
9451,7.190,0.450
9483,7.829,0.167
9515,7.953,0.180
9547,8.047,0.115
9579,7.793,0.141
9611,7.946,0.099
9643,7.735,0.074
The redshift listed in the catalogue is 0.000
